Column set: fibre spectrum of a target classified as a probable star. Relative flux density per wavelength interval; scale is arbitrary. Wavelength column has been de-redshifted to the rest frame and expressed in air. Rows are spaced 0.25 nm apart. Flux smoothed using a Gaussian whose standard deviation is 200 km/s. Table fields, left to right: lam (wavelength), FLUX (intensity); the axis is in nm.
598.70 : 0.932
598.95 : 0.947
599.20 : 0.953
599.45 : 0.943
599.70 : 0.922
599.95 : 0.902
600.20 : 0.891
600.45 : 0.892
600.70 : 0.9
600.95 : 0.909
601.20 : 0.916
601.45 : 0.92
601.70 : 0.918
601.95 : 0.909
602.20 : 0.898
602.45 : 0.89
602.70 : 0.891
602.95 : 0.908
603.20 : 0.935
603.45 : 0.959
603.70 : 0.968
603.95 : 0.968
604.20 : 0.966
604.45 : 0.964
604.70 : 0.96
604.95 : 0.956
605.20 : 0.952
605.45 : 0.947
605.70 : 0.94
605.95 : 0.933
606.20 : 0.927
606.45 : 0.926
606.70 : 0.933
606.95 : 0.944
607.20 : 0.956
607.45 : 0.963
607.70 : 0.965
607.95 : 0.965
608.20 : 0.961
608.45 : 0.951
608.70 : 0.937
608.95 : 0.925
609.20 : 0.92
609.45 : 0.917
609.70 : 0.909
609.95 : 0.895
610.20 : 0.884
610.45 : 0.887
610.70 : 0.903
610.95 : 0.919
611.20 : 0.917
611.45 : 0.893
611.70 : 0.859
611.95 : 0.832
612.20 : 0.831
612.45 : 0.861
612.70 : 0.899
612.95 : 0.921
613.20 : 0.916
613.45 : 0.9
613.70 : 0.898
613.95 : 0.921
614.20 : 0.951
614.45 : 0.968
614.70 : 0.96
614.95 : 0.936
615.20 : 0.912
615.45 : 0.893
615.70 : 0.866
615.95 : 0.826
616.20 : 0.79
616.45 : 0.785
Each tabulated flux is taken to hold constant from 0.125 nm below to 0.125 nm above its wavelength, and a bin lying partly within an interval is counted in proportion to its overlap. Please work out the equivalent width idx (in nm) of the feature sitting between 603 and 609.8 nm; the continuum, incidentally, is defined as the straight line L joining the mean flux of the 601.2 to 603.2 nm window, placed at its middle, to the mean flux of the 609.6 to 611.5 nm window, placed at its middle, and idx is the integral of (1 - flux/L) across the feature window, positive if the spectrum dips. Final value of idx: -0.313 nm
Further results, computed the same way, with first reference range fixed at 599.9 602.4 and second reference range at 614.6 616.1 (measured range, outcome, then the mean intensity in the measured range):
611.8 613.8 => 0.04 nm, 0.882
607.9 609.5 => -0.07 nm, 0.939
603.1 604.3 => -0.07 nm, 0.96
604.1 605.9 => -0.10 nm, 0.954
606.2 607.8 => -0.08 nm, 0.946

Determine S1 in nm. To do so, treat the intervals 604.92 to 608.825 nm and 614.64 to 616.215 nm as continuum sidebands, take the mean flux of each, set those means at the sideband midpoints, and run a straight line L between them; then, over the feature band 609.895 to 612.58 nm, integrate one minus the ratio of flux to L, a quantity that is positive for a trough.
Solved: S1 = 0.11 nm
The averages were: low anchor 0.947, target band 0.88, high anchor 0.887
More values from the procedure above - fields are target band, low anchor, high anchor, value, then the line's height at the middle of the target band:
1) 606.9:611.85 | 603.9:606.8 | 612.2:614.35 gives 0.02 nm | 0.926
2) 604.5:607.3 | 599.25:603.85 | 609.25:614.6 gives -0.11 nm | 0.909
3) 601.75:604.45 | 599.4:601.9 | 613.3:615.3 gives -0.05 nm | 0.914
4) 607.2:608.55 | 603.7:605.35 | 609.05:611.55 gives -0.05 nm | 0.928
